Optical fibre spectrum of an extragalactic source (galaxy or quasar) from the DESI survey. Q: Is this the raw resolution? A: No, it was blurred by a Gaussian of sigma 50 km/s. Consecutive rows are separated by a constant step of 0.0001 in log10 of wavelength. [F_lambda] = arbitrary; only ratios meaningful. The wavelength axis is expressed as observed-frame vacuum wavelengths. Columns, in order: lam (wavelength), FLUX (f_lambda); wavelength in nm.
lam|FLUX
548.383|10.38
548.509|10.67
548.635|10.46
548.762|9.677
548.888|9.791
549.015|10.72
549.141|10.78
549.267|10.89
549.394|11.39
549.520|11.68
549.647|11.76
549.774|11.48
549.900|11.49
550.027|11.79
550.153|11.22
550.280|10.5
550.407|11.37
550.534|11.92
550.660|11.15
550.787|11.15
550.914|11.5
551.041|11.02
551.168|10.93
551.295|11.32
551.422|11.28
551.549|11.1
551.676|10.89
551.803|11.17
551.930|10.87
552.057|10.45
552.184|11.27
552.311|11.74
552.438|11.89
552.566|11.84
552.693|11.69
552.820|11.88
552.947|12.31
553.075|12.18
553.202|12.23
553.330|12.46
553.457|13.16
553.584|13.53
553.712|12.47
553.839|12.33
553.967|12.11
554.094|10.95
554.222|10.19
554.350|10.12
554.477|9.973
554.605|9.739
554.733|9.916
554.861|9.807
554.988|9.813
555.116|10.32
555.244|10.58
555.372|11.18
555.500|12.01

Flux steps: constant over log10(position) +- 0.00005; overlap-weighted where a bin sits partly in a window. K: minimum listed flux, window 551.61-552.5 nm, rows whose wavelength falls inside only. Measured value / 10.45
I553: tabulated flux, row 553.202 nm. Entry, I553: 12.23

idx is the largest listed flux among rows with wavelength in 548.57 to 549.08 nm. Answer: 10.72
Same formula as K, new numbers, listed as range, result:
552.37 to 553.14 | 11.69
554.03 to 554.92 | 9.739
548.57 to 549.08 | 9.677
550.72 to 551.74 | 10.89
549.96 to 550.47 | 10.5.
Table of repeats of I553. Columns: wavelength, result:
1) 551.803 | 11.17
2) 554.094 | 10.95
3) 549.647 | 11.76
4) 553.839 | 12.33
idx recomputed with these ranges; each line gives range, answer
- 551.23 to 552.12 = 11.32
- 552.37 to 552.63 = 11.89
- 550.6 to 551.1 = 11.5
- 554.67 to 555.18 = 10.32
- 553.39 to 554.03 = 13.53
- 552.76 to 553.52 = 13.16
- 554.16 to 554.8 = 10.19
